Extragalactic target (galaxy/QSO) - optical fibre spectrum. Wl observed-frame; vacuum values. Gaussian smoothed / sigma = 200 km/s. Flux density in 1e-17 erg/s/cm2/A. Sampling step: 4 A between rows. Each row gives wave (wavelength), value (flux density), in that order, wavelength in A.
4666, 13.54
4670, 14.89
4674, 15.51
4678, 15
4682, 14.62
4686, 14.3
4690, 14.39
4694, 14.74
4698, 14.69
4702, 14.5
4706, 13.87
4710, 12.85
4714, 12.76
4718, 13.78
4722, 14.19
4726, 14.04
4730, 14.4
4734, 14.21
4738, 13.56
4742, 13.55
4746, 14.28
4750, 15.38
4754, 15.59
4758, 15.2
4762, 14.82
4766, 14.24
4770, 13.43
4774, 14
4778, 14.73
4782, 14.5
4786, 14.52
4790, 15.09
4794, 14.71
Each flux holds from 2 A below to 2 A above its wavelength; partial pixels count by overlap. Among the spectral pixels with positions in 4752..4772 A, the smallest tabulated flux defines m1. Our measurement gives 13.43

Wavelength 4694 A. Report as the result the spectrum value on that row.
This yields 14.74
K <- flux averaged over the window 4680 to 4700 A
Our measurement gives 14.5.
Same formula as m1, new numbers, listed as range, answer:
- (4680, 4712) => 12.85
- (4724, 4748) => 13.55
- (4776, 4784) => 14.5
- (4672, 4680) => 15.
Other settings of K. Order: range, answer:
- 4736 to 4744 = 13.6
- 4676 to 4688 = 14.6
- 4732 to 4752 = 14.2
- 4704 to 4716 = 13.2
